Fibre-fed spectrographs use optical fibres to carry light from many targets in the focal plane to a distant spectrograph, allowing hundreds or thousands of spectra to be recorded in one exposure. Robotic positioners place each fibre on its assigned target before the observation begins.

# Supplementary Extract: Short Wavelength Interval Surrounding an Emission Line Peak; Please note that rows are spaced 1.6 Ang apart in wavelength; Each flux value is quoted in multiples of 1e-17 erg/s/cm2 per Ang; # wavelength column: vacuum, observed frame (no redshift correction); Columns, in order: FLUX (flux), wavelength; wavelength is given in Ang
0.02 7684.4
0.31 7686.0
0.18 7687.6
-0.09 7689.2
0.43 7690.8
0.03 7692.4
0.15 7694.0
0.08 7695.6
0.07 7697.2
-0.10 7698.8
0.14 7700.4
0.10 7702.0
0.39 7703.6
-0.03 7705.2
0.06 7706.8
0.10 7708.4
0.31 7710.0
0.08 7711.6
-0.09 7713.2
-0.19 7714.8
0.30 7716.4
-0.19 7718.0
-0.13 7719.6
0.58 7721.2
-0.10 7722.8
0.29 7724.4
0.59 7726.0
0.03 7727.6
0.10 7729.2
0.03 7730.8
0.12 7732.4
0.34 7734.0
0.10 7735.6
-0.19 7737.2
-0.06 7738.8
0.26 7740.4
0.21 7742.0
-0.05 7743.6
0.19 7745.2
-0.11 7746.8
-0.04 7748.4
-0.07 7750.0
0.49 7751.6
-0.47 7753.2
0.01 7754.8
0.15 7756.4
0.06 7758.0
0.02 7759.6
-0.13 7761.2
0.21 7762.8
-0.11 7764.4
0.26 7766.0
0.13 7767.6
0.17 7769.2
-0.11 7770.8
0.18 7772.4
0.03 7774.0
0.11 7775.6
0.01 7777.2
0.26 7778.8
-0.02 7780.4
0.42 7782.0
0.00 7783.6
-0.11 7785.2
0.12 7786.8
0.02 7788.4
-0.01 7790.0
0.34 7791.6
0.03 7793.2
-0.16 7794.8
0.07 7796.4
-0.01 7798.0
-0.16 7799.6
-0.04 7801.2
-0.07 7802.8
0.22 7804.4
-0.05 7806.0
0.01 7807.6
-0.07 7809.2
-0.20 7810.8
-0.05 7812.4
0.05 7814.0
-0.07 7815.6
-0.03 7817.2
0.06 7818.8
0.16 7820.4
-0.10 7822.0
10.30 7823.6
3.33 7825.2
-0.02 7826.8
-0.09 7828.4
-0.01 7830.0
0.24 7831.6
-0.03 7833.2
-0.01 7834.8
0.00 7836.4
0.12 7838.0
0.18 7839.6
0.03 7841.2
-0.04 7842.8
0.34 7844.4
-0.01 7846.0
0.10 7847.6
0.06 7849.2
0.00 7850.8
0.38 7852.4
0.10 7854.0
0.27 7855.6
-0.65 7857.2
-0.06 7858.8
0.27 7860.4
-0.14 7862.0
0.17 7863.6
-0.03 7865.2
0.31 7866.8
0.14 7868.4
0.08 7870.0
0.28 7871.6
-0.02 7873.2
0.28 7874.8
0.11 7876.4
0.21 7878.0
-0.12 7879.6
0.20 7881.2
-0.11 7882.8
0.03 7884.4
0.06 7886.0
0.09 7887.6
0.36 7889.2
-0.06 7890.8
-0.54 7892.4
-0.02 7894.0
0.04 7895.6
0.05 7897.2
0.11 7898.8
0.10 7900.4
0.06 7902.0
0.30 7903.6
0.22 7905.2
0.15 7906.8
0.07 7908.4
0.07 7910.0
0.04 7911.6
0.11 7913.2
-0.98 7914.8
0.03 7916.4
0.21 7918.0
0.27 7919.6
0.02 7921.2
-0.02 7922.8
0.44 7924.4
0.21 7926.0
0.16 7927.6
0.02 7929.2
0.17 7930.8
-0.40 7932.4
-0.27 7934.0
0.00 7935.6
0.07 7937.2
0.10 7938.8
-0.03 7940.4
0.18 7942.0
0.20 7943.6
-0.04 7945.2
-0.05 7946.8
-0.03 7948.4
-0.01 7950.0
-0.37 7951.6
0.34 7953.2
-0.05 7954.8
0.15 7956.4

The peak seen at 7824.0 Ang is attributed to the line [O III] 5007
